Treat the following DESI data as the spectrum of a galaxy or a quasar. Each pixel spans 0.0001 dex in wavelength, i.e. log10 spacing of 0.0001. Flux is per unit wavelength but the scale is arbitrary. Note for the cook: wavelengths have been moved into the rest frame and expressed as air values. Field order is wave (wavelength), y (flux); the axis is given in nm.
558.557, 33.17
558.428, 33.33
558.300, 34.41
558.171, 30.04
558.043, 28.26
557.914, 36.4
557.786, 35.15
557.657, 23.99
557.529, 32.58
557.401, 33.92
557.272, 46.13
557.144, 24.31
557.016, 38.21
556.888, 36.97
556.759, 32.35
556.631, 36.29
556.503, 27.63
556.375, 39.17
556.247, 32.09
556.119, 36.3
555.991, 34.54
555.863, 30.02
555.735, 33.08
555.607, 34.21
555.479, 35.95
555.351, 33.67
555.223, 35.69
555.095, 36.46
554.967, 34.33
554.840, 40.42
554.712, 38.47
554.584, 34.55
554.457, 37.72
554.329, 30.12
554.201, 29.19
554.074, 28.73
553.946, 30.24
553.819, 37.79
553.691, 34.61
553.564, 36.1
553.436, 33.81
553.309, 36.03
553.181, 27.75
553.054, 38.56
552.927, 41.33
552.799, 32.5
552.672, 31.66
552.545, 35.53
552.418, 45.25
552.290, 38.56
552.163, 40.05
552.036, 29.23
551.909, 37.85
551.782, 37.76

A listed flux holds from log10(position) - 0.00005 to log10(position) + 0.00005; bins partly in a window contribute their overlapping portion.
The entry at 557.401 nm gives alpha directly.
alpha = 33.92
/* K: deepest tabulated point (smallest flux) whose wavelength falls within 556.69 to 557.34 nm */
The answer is 24.31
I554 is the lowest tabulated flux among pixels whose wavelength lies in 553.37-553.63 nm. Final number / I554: 33.81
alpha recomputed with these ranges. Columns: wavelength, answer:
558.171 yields 30.04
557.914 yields 36.4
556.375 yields 39.17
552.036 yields 29.23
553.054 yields 38.56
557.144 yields 24.31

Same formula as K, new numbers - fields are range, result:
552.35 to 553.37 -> 27.75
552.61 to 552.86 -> 31.66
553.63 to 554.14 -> 28.73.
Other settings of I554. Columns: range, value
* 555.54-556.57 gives 27.63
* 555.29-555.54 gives 33.67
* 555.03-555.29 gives 35.69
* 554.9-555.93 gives 30.02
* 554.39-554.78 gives 34.55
